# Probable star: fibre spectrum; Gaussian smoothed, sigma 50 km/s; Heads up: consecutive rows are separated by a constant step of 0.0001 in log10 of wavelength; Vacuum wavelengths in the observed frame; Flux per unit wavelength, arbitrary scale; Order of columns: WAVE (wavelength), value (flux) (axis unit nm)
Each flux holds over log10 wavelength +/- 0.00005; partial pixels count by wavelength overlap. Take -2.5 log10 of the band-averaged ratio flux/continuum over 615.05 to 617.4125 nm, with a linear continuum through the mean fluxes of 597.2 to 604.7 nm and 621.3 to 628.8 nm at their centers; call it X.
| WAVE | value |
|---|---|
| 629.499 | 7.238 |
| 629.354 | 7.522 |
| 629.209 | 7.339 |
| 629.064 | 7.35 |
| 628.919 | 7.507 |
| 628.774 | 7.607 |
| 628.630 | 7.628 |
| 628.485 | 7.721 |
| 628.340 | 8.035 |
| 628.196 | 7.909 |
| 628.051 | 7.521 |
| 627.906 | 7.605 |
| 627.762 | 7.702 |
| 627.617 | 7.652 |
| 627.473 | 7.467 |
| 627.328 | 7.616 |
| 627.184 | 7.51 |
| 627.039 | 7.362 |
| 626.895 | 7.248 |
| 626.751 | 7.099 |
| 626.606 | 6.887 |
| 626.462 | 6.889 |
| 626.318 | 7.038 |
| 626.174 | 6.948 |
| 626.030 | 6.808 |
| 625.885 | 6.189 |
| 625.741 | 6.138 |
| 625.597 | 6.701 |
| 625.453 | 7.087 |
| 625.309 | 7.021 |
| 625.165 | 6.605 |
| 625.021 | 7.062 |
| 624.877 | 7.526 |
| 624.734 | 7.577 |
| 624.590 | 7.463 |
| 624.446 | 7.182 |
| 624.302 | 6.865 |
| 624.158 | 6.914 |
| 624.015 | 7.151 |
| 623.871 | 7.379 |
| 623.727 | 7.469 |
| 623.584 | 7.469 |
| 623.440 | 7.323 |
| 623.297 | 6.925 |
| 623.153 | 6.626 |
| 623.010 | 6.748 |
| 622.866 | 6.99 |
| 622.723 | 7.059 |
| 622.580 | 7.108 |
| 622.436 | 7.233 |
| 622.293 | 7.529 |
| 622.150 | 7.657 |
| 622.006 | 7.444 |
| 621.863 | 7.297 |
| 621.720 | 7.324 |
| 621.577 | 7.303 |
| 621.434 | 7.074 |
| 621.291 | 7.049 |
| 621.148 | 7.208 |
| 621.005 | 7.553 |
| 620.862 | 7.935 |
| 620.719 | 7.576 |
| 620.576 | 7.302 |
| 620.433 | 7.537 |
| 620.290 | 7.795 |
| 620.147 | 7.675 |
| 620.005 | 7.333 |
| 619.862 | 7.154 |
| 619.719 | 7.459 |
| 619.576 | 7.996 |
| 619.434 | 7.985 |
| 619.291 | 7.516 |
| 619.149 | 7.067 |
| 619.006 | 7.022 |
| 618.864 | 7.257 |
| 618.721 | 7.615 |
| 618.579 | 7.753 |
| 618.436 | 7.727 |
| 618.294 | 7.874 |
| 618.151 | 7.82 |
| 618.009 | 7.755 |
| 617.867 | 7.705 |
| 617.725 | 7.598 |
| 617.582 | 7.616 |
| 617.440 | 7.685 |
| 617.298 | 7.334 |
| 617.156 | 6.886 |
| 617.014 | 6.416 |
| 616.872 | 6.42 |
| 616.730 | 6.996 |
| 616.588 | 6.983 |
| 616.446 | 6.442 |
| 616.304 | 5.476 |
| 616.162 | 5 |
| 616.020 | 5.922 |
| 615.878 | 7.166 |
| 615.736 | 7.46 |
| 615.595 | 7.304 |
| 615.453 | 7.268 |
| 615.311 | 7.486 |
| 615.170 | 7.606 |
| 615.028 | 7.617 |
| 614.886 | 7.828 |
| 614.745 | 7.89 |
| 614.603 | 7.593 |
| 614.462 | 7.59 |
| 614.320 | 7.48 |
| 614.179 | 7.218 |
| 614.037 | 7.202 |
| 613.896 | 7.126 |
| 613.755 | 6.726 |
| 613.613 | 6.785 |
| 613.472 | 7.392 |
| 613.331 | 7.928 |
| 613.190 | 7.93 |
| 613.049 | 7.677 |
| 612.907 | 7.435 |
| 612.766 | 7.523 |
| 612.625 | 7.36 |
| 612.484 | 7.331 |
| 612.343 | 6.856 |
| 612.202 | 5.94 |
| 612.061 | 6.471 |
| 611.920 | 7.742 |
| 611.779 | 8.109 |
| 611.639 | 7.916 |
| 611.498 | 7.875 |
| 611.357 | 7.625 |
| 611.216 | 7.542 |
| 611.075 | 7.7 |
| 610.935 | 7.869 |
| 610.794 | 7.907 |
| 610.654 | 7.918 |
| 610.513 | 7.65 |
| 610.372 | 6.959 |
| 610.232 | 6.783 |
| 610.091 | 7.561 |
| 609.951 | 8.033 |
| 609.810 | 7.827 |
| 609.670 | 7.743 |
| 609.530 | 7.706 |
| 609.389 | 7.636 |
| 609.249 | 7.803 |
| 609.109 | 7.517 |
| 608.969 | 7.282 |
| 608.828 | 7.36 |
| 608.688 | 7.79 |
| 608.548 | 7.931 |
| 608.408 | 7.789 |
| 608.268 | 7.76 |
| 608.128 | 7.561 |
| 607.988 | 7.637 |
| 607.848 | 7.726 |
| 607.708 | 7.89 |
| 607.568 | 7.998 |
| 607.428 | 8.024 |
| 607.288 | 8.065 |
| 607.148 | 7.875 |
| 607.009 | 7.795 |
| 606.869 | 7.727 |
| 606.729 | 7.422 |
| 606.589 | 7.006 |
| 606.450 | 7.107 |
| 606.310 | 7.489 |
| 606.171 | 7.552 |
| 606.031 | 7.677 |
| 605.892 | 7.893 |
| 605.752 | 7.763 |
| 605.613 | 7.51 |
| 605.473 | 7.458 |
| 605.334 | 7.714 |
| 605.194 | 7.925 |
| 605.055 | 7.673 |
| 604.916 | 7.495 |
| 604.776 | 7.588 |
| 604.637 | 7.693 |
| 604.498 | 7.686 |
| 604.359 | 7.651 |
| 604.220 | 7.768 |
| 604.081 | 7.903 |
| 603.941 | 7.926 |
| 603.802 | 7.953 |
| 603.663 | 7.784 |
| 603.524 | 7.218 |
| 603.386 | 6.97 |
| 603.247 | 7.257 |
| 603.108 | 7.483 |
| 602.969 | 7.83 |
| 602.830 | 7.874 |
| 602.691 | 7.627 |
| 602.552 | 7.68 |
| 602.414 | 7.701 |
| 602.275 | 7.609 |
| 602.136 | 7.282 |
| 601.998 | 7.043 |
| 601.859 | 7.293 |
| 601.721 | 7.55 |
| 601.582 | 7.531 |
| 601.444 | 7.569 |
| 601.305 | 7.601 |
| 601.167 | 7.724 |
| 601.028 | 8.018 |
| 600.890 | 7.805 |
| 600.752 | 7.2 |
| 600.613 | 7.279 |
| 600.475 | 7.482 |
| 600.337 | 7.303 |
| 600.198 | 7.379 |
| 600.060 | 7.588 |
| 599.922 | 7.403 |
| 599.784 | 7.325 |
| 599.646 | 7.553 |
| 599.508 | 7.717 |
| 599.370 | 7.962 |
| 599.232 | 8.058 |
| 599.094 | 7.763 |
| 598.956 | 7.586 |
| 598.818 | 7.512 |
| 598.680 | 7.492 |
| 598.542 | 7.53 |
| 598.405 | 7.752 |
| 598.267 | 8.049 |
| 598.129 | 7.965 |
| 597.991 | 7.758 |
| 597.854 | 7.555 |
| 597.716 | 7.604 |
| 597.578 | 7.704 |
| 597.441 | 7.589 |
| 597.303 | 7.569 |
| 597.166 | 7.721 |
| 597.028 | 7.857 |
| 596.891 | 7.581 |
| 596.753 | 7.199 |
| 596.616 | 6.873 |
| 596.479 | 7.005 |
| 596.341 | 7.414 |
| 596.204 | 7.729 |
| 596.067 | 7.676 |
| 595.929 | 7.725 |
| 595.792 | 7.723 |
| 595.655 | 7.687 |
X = 0.09 mag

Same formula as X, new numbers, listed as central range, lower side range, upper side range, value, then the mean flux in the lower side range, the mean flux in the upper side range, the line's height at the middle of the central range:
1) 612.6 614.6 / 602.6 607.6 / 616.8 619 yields 0.02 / 7.65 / 7.42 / 7.5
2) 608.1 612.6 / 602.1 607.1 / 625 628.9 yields -0.01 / 7.61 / 7.23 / 7.51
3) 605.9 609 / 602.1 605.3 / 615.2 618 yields -0.03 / 7.64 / 6.93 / 7.43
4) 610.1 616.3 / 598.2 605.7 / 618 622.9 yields 0.03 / 7.6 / 7.46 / 7.51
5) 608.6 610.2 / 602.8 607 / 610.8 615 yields -0.02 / 7.6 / 7.45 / 7.51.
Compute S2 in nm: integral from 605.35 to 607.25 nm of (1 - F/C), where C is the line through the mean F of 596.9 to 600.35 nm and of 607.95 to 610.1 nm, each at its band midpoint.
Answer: 0.03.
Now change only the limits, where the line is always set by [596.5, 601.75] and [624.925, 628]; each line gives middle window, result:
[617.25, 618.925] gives -0.095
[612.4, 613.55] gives -0.035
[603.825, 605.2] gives -0.043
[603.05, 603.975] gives 0.002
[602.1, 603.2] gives -0.016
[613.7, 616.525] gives 0.087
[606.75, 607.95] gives -0.068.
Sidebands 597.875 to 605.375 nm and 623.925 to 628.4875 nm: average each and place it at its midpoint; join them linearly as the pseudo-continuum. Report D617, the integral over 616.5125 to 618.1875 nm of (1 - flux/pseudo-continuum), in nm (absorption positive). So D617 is 0.02 nm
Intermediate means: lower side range 7.61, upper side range 7.2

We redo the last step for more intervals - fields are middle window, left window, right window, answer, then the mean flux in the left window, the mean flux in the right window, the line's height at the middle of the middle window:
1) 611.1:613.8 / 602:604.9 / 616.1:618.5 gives -0.05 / 7.61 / 7.05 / 7.25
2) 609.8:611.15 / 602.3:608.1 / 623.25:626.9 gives -0.02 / 7.66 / 7.03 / 7.49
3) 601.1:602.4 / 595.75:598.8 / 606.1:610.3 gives 0.02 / 7.59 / 7.65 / 7.61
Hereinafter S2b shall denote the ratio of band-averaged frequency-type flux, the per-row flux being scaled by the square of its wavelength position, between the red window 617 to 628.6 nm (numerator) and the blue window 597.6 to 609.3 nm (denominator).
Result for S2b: 1.02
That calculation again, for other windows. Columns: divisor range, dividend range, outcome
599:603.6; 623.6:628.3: 1.03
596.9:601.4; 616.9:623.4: 1.04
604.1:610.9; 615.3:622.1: 0.98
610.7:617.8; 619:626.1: 1.02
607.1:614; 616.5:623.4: 1.00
